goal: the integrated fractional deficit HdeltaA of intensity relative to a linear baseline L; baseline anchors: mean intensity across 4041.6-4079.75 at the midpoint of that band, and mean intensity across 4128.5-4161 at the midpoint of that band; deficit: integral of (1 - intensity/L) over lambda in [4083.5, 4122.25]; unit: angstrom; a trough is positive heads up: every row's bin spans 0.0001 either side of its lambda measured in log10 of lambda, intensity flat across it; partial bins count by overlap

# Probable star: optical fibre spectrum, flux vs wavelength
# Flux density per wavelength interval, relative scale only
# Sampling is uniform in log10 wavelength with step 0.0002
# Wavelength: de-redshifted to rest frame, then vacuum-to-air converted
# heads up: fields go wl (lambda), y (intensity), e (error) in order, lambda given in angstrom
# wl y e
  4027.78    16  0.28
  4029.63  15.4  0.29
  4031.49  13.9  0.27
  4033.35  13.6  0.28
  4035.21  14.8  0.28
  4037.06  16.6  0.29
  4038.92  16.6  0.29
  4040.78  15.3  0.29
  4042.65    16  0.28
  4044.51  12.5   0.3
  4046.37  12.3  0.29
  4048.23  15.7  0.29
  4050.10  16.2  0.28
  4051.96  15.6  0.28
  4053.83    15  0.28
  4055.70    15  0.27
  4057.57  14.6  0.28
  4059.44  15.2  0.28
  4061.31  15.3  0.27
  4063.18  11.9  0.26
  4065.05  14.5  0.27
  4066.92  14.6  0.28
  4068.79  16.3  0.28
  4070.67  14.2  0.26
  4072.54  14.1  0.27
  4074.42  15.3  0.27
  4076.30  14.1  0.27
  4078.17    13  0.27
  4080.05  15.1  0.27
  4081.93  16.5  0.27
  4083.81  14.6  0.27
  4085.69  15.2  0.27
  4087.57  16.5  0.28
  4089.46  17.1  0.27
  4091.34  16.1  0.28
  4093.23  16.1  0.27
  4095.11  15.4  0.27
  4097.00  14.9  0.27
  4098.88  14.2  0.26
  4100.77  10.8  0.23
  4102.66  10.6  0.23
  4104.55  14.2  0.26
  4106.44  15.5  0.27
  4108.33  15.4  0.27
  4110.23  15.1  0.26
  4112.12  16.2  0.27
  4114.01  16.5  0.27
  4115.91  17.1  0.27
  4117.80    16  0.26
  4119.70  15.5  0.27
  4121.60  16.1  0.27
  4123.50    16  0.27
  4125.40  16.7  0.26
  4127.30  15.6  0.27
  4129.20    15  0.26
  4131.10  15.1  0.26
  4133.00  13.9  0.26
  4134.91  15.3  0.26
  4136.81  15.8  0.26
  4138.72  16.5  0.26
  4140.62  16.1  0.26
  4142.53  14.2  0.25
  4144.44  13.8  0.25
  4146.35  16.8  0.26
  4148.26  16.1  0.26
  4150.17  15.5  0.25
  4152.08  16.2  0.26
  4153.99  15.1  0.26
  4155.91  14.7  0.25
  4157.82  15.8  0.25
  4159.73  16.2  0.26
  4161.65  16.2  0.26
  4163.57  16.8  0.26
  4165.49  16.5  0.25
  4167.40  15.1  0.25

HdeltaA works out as -0.5 angstrom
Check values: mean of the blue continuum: 14.6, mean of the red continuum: 15.4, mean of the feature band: 15.2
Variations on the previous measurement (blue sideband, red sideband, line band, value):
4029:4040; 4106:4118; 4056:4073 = 1.01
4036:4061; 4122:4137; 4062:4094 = 0.48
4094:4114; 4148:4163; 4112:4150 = -1.59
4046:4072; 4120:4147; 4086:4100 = -0.53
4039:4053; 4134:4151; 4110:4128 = -0.84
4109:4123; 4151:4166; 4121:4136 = 0.52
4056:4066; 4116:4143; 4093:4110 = 1.15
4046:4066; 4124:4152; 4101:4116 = 0.46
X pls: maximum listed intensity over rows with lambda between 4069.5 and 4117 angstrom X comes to 17.1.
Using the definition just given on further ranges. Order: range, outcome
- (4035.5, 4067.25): 16.6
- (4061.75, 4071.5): 16.3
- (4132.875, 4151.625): 16.8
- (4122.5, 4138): 16.7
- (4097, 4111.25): 15.5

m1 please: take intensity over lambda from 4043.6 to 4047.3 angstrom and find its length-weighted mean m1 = 12.4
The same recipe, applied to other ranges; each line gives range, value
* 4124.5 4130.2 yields 15.8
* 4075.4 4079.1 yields 13.6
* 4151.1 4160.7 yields 15.6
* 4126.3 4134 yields 14.9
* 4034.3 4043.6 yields 15.9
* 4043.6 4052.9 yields 14.5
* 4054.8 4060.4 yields 14.9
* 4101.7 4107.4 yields 13.4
